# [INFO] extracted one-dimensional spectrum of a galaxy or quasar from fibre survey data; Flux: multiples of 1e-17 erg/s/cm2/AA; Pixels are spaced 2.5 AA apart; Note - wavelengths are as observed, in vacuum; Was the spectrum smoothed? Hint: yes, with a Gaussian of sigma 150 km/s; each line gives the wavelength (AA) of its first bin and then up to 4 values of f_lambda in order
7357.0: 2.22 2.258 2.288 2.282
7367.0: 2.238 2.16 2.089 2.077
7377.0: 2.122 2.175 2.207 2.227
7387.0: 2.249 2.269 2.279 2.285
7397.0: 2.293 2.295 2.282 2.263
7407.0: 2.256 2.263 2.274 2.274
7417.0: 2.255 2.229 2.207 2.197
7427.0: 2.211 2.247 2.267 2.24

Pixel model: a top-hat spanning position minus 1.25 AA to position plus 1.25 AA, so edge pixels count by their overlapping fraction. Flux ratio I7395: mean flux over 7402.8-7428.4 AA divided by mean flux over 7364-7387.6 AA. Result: 1.03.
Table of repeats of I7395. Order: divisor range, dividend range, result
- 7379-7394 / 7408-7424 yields 1.00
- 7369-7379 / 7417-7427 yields 1.05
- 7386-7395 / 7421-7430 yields 0.97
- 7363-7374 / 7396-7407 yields 1.04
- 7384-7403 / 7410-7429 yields 0.98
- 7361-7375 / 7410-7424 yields 1.02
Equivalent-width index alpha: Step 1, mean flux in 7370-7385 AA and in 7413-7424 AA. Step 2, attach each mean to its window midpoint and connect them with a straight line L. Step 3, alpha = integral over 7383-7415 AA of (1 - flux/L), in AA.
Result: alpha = -1.1 AA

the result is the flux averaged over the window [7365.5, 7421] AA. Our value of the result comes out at 2.23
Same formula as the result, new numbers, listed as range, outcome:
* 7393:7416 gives 2.28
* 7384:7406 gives 2.27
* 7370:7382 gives 2.13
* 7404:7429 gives 2.24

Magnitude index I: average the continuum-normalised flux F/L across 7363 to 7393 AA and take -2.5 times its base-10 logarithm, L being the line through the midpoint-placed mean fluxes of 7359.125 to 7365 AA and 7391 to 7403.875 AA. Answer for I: 0.04 mag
